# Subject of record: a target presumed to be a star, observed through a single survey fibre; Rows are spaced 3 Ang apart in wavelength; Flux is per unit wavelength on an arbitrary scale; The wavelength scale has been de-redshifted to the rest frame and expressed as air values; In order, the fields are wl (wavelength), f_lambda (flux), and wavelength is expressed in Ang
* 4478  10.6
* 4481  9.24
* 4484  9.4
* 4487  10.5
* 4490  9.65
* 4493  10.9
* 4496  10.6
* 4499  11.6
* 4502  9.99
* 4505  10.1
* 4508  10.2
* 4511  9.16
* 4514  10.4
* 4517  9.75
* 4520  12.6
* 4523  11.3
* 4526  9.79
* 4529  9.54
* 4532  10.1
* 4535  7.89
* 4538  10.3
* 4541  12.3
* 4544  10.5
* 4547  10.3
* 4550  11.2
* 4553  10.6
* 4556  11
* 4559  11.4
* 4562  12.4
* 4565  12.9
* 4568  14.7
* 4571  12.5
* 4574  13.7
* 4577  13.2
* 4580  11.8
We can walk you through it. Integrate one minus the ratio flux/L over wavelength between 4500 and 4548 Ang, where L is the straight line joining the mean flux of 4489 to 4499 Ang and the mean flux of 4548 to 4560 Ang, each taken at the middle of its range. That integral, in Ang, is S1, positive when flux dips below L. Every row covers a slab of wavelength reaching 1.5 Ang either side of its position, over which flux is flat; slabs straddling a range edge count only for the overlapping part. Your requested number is 2.3 Ang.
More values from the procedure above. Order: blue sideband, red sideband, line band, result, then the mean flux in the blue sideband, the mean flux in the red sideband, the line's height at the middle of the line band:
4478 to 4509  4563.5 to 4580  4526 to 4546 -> 3.0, 10.2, 13.3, 11.9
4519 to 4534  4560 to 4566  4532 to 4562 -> 2.5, 10.5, 12.5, 11.6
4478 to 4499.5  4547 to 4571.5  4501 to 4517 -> 1.2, 10.2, 12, 10.7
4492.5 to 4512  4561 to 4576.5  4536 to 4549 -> 1.5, 10.4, 13.3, 12.1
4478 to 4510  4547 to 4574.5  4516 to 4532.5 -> 0.8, 10.2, 12.1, 11.1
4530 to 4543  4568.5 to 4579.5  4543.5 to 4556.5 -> 0.6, 10.1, 13.2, 11.2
